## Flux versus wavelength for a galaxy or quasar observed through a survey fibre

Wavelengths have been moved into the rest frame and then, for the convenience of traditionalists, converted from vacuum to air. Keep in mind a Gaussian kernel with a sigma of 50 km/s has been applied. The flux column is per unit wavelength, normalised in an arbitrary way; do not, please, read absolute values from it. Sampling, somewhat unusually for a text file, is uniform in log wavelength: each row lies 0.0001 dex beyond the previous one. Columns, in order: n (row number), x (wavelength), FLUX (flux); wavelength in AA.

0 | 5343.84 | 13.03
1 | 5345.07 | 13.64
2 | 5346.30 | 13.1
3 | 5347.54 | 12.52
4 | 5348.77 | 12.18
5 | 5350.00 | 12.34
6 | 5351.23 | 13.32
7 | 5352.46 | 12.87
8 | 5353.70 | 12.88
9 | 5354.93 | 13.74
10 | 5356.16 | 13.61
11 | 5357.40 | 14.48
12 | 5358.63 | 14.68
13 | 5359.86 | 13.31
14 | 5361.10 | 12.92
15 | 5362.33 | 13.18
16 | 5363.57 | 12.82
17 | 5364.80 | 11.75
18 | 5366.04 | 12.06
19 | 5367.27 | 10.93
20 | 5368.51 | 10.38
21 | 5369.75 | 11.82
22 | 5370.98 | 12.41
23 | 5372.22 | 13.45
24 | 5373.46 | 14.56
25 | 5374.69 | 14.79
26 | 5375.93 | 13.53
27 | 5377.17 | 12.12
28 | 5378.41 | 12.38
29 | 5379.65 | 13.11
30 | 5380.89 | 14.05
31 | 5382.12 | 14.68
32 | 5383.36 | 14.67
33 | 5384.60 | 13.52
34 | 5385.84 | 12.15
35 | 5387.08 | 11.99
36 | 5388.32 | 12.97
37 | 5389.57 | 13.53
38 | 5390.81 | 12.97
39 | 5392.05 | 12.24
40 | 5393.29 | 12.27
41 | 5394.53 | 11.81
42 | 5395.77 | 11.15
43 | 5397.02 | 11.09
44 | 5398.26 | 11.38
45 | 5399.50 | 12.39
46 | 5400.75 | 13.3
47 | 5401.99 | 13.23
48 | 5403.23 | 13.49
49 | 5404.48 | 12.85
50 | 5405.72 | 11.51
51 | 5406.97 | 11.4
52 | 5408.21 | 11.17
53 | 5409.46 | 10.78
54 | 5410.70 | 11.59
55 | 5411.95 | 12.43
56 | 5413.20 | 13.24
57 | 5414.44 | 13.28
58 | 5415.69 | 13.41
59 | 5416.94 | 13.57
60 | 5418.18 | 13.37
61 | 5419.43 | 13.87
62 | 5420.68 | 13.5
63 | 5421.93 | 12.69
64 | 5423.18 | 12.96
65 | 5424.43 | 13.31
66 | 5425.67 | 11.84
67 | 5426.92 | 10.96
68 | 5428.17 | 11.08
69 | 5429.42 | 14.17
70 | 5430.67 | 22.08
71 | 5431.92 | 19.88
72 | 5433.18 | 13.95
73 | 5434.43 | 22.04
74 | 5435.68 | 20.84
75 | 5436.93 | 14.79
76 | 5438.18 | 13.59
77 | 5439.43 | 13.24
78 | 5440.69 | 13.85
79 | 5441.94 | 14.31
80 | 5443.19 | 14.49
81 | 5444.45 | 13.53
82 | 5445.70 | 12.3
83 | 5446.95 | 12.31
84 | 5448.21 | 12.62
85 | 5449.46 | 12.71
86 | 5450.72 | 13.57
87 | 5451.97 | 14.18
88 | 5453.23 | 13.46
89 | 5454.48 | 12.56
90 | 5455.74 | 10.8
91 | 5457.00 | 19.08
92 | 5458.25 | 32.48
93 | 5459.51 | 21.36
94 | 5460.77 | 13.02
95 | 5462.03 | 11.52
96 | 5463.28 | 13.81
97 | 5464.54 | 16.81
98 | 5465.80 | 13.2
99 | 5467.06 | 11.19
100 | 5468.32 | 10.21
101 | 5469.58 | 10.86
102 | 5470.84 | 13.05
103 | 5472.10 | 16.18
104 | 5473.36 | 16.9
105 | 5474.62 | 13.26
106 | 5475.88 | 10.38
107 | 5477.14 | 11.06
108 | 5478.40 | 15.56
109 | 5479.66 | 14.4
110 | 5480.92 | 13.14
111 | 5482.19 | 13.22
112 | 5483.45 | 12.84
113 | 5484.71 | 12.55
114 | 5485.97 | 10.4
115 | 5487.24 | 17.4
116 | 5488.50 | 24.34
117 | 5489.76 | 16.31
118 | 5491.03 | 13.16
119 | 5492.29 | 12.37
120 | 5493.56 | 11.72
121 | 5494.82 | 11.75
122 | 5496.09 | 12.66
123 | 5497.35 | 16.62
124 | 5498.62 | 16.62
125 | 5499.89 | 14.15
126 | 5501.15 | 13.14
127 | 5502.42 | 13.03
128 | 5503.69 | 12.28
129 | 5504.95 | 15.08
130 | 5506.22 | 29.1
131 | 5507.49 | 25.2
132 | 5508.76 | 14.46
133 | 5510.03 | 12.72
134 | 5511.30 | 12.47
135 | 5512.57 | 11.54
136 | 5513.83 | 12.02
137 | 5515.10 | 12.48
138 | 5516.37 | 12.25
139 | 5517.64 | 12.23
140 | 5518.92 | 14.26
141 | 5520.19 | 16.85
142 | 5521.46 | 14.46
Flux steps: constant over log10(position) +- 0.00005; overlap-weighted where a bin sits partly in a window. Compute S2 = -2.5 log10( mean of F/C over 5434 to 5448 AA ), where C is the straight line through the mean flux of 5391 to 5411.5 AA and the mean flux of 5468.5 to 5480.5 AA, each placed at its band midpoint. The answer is -0.17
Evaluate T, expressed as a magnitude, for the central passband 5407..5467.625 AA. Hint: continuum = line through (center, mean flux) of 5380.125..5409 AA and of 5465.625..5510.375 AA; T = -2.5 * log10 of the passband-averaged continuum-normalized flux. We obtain -0.070 mag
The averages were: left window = 12.6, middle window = 14.4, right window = 14.5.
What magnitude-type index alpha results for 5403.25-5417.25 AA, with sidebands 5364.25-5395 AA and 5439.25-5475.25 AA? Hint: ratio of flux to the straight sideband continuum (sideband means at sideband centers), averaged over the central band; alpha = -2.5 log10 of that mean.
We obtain 0.095 mag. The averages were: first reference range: 12.8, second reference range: 14.4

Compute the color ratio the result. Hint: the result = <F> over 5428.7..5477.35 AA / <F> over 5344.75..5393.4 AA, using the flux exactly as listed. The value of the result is 1.1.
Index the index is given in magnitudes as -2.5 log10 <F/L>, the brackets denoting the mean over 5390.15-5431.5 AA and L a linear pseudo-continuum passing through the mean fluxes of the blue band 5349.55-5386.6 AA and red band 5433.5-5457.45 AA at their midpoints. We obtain 0.08 mag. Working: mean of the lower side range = 13.1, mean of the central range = 12.8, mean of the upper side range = 14.4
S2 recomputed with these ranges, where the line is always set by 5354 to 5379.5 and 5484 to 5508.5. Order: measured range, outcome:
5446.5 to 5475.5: 0.027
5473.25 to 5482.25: 0.149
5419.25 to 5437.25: -0.073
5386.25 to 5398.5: 0.112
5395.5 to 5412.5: 0.146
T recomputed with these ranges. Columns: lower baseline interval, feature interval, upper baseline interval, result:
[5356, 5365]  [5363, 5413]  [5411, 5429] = 0.052 mag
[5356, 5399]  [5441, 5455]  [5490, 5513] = 0.057 mag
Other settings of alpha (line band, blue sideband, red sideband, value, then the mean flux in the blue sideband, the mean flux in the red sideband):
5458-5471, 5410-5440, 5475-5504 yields -0.053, 14.4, 13.9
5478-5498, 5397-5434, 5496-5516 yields 0.044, 13.2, 15.3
